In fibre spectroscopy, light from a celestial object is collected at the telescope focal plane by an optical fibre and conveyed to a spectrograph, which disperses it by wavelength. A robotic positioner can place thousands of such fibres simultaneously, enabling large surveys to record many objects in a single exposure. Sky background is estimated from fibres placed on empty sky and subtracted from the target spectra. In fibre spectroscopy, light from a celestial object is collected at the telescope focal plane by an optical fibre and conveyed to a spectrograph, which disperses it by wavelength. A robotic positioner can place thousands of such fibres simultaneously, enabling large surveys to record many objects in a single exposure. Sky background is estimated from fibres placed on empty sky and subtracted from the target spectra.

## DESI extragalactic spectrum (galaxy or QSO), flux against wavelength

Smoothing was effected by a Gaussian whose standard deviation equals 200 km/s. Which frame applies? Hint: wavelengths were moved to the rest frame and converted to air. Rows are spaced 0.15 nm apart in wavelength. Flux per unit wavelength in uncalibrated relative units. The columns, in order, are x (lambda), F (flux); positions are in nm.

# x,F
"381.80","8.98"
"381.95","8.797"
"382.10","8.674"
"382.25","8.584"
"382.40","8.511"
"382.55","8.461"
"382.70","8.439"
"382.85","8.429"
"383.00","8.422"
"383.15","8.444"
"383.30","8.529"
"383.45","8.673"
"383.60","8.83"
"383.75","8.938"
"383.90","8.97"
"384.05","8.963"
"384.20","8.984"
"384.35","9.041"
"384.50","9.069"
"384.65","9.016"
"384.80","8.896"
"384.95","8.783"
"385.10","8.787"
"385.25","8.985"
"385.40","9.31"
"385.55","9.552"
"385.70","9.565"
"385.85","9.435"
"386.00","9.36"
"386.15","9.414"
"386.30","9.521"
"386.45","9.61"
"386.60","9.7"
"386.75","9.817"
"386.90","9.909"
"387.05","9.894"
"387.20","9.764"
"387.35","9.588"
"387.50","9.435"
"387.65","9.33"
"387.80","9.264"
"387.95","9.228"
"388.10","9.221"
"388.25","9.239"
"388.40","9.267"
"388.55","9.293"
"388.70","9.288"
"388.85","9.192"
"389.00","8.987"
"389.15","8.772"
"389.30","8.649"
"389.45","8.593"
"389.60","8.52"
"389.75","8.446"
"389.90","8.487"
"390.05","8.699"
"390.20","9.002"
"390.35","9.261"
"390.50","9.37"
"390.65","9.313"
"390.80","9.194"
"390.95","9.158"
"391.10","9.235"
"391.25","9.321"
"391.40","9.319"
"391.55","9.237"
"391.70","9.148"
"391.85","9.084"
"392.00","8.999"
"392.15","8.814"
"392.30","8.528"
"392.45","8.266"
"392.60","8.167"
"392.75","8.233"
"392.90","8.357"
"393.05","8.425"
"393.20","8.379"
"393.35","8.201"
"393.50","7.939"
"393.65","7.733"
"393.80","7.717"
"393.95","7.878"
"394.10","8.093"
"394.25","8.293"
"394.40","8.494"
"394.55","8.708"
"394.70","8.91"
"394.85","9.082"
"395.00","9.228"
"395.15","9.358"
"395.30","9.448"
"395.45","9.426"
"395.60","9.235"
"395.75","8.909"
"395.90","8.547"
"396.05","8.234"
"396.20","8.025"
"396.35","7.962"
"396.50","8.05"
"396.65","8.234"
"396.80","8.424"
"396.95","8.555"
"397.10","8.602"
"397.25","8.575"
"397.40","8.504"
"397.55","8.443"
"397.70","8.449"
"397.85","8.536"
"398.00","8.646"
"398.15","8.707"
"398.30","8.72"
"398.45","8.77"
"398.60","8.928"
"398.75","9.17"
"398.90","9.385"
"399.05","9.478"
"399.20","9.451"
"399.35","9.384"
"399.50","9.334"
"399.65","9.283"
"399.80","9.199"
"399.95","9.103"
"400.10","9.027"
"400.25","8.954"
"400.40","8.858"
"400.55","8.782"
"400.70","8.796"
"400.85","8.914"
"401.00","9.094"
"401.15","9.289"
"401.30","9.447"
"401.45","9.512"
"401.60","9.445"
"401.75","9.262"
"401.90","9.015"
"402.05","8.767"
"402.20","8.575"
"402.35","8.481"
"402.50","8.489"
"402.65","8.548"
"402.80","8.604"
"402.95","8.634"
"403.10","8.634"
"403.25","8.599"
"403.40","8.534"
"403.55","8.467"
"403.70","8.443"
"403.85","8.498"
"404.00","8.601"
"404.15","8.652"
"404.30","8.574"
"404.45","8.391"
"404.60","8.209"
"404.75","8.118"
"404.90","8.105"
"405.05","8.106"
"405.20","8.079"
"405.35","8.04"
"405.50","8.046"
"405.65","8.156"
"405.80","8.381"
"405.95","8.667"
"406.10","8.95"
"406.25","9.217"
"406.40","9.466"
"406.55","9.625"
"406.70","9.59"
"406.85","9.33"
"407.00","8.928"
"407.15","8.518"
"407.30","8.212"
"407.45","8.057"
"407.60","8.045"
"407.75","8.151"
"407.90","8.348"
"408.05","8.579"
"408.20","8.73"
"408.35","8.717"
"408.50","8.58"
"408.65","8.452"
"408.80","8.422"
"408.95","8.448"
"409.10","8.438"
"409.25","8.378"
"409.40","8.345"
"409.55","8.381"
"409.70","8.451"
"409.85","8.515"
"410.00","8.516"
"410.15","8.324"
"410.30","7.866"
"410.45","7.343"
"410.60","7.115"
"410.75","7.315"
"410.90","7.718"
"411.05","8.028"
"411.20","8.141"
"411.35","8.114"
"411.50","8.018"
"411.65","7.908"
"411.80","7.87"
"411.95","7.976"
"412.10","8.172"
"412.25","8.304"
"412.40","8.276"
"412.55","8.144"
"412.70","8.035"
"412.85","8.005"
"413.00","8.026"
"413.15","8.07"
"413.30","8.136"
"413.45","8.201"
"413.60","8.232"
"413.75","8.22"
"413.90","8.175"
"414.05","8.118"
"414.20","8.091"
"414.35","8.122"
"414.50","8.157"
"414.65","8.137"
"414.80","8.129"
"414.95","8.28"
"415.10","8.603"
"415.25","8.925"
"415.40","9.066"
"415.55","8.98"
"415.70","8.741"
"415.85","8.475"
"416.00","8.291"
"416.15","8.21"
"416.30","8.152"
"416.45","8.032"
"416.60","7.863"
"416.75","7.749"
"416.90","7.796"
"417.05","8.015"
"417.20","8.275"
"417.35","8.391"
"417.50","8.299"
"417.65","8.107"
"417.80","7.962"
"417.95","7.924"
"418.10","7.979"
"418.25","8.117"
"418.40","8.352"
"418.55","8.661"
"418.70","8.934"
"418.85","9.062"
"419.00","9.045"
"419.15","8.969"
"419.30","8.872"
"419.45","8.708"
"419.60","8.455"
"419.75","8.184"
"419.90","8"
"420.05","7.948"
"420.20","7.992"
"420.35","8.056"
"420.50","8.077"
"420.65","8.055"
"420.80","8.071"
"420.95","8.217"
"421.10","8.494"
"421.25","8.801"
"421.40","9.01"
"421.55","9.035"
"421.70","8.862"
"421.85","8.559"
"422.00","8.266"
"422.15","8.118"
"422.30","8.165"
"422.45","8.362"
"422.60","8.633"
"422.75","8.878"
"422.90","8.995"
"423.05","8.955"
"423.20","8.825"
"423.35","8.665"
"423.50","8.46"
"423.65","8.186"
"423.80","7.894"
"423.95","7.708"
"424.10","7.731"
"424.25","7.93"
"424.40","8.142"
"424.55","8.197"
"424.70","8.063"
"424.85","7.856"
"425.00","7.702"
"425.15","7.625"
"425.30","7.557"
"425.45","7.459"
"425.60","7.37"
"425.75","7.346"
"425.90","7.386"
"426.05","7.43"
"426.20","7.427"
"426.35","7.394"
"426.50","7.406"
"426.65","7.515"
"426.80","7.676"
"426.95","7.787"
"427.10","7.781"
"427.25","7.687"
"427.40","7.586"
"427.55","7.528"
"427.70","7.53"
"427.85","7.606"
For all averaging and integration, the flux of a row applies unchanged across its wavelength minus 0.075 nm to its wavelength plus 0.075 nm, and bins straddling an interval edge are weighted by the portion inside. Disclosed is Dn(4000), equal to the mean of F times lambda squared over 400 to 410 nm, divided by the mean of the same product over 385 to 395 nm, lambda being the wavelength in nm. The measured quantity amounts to 1.0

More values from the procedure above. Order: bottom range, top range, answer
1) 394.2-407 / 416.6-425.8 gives 1.04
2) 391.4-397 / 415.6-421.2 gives 1.09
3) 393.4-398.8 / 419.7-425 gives 1.10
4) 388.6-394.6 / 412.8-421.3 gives 1.08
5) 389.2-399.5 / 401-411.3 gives 1.04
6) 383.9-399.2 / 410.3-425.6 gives 1.05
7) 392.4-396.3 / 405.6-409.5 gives 1.08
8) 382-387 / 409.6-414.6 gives 1.03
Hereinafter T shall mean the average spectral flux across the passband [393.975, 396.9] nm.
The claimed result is 8.65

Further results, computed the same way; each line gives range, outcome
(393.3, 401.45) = 8.76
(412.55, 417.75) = 8.24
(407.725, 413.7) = 8.17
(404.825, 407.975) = 8.57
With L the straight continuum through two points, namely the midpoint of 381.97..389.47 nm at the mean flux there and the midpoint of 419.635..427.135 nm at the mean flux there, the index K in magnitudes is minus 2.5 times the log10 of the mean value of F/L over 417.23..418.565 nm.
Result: 0.01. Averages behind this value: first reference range 9.09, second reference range 8.09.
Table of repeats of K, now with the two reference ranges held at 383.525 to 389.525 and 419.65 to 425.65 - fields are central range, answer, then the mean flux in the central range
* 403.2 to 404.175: 0.03 mag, 8.53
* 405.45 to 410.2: 0.01 mag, 8.6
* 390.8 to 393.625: 0.05 mag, 8.71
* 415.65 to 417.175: 0.04 mag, 8.13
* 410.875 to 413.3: 0.06 mag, 8.06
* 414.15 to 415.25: 0.02 mag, 8.27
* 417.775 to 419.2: -0.02 mag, 8.51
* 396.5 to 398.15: 0.06 mag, 8.49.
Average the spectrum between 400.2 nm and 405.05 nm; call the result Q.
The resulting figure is 8.72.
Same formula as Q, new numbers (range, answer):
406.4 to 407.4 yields 9.04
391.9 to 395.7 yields 8.56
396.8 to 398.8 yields 8.65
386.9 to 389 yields 9.39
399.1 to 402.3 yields 9.12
